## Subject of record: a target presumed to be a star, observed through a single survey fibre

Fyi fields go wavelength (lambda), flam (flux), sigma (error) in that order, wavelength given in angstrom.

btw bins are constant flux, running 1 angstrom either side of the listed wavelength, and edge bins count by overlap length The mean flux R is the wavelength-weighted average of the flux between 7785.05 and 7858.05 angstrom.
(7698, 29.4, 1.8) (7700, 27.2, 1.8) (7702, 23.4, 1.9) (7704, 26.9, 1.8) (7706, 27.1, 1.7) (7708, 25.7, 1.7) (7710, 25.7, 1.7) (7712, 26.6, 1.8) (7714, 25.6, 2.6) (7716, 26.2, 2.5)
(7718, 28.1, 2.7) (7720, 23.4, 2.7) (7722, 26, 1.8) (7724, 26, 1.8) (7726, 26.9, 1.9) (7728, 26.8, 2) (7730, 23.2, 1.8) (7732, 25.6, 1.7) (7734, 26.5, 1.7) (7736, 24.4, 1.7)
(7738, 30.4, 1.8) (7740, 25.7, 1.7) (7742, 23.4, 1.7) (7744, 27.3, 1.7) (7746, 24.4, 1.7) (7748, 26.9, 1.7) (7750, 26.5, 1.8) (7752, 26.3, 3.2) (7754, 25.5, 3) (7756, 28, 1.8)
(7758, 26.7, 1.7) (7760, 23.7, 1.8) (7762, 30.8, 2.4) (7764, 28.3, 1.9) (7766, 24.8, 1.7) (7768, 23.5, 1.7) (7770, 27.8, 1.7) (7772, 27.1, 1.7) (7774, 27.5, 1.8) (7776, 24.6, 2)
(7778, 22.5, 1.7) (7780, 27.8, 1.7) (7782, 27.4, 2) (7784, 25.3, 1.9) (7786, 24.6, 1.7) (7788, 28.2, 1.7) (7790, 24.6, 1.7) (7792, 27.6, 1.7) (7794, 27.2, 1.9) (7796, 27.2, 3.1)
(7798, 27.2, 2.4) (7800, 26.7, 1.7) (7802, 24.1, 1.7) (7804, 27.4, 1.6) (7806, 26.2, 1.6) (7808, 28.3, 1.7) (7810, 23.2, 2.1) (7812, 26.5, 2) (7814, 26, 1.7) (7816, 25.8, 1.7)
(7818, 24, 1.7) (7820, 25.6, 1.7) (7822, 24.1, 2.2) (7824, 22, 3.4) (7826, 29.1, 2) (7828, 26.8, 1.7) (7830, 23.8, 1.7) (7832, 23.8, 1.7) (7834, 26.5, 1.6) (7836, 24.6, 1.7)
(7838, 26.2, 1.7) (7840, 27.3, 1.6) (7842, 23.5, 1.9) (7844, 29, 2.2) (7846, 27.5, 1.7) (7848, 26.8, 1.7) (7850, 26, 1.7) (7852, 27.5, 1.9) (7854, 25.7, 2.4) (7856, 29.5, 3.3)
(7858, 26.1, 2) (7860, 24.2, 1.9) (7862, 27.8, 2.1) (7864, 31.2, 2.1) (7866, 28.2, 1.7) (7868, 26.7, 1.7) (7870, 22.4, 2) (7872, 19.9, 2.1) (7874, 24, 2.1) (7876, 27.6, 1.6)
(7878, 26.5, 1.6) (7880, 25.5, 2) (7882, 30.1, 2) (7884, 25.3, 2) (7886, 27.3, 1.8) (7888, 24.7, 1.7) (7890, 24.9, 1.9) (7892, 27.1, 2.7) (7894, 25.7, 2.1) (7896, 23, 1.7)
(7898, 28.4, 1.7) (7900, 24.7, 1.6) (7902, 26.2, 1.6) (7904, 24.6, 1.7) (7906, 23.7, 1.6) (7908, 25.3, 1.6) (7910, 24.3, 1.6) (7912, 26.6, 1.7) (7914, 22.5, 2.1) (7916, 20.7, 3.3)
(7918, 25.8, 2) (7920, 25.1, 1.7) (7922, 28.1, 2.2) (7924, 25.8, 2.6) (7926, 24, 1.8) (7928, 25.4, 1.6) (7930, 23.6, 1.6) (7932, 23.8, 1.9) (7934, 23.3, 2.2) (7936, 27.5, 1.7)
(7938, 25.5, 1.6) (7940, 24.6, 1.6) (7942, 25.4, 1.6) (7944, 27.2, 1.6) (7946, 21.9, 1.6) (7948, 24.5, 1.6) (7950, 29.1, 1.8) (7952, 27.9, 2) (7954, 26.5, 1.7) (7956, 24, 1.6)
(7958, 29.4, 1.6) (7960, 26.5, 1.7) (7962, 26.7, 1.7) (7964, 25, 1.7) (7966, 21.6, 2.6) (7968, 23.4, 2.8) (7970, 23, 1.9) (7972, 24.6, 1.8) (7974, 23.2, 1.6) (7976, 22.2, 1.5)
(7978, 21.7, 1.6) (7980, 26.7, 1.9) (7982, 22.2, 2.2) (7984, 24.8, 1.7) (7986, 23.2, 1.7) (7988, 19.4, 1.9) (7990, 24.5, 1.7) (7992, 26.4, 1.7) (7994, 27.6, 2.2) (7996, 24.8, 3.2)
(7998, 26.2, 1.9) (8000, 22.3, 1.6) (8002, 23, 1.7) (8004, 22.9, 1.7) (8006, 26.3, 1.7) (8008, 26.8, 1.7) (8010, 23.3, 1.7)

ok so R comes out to 26.1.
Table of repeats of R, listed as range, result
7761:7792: 26.4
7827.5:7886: 26.2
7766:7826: 25.9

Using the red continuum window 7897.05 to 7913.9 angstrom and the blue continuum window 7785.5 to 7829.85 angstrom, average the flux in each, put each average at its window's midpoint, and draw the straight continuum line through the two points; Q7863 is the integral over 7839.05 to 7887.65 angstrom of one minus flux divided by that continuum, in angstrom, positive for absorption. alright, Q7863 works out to -1.6 angstrom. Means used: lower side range 26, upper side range 25.3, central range 26.5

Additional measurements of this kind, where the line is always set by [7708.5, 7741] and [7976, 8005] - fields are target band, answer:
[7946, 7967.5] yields -1.48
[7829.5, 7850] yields -0.67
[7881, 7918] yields -0.96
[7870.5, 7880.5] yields 0.12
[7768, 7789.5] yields -0.41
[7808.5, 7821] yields 0.01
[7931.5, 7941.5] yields -0.27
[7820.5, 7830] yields -0.03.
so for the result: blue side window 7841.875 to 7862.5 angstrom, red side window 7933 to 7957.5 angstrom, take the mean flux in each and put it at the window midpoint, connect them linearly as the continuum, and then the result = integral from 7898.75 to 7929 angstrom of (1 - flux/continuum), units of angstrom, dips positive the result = 1.37 angstrom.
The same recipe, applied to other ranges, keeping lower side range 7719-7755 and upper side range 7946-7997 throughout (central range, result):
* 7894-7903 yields -0.2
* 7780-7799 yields -0.8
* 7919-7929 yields -0.3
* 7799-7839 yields -0.1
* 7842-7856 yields -0.9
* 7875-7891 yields -0.9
